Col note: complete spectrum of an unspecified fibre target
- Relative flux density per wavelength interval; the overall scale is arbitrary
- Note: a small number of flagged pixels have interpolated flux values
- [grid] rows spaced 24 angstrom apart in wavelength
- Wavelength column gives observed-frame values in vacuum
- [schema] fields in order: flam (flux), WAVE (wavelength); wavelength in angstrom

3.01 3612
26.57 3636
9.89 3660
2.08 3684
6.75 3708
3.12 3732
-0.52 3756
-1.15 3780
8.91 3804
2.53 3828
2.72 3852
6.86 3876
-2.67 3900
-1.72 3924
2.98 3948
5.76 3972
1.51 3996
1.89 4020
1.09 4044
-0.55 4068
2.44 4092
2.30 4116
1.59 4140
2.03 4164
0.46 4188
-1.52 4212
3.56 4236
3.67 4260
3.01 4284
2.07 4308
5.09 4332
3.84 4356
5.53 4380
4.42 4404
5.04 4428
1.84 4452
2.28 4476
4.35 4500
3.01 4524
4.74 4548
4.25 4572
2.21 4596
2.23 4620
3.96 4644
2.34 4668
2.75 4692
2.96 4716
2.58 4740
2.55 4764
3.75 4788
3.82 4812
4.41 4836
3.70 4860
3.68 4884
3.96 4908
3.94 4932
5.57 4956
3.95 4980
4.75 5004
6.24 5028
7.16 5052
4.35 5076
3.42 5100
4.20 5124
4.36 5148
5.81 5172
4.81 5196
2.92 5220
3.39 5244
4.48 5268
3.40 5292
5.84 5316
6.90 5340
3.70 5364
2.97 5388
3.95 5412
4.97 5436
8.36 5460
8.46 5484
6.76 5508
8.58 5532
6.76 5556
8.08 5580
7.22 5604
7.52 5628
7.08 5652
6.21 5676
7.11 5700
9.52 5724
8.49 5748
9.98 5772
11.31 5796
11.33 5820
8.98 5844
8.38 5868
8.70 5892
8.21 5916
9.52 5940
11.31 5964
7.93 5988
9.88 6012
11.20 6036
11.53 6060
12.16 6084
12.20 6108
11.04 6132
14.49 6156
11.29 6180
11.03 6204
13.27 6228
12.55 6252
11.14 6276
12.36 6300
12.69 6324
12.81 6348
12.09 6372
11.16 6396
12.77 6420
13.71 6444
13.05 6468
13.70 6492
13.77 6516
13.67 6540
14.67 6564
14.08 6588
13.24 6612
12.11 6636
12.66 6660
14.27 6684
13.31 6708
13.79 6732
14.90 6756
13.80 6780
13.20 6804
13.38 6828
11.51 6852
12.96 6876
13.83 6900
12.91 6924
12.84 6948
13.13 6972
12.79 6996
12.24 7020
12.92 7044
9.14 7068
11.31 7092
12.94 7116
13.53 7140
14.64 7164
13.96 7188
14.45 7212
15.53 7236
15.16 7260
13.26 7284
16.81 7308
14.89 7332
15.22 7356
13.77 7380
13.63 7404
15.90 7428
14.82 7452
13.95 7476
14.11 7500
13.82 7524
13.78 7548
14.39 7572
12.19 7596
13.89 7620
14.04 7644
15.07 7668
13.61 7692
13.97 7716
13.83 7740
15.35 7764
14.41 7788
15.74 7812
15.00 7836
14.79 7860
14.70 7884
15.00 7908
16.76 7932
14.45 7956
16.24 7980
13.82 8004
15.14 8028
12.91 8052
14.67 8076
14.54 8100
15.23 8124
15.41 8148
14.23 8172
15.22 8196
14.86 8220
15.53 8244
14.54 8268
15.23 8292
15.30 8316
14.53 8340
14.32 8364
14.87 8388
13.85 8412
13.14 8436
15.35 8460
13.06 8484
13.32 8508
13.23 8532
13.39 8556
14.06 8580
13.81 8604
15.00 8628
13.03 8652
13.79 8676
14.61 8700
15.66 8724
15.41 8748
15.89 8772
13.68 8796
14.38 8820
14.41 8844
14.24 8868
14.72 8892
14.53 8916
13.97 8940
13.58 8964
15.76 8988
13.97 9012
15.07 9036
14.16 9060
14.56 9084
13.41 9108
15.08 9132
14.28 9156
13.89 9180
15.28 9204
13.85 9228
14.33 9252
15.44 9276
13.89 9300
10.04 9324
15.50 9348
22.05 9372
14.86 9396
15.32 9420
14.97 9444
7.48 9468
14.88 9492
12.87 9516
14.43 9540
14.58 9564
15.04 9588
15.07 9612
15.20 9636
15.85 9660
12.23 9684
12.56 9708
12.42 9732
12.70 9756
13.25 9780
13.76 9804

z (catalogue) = 0.365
